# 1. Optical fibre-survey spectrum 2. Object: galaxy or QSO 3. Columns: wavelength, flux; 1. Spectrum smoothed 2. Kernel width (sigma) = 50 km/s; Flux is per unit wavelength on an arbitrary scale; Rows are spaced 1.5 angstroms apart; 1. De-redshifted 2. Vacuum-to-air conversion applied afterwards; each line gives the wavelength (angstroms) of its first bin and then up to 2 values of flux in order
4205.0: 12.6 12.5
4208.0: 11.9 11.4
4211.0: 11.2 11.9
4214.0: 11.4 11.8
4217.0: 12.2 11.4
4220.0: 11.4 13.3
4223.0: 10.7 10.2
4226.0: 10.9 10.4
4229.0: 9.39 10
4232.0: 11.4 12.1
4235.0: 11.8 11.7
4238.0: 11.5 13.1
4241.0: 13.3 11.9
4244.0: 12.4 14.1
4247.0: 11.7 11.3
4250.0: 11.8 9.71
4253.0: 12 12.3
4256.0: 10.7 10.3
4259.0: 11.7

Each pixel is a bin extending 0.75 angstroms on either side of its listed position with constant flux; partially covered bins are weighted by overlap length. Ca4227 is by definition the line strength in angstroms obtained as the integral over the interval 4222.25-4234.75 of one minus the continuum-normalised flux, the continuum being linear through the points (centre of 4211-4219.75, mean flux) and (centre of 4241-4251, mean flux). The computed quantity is 1.3 angstroms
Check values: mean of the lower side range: 11.7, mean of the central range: 10.7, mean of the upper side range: 12.2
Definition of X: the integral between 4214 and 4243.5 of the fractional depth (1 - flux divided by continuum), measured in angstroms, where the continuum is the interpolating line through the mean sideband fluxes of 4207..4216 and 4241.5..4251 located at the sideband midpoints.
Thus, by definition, 1.0 angstroms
